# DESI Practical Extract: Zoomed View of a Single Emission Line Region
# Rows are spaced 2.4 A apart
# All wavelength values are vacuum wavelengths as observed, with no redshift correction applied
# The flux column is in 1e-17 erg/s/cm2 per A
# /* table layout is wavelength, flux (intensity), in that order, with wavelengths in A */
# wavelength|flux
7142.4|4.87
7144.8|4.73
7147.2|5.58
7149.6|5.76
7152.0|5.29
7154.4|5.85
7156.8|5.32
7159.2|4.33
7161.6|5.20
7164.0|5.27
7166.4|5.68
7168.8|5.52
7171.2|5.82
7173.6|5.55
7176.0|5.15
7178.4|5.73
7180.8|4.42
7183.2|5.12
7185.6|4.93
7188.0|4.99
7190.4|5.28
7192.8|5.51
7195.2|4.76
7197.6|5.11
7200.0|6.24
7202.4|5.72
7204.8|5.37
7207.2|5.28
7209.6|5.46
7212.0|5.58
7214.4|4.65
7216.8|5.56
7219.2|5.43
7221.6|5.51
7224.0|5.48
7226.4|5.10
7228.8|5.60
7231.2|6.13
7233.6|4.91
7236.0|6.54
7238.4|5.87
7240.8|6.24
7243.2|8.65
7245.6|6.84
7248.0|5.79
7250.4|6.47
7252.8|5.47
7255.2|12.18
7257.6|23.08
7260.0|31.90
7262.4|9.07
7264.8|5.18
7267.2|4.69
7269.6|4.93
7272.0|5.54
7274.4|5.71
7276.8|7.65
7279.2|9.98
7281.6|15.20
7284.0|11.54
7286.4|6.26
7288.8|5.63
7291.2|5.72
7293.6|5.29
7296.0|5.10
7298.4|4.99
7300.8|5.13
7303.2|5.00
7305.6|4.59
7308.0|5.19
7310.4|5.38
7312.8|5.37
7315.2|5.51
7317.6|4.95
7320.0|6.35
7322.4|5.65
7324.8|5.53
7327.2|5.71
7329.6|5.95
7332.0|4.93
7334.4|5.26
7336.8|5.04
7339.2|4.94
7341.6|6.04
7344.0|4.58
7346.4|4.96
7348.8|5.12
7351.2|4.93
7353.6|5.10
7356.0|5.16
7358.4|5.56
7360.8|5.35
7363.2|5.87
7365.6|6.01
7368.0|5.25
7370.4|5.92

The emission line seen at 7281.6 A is [N II]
